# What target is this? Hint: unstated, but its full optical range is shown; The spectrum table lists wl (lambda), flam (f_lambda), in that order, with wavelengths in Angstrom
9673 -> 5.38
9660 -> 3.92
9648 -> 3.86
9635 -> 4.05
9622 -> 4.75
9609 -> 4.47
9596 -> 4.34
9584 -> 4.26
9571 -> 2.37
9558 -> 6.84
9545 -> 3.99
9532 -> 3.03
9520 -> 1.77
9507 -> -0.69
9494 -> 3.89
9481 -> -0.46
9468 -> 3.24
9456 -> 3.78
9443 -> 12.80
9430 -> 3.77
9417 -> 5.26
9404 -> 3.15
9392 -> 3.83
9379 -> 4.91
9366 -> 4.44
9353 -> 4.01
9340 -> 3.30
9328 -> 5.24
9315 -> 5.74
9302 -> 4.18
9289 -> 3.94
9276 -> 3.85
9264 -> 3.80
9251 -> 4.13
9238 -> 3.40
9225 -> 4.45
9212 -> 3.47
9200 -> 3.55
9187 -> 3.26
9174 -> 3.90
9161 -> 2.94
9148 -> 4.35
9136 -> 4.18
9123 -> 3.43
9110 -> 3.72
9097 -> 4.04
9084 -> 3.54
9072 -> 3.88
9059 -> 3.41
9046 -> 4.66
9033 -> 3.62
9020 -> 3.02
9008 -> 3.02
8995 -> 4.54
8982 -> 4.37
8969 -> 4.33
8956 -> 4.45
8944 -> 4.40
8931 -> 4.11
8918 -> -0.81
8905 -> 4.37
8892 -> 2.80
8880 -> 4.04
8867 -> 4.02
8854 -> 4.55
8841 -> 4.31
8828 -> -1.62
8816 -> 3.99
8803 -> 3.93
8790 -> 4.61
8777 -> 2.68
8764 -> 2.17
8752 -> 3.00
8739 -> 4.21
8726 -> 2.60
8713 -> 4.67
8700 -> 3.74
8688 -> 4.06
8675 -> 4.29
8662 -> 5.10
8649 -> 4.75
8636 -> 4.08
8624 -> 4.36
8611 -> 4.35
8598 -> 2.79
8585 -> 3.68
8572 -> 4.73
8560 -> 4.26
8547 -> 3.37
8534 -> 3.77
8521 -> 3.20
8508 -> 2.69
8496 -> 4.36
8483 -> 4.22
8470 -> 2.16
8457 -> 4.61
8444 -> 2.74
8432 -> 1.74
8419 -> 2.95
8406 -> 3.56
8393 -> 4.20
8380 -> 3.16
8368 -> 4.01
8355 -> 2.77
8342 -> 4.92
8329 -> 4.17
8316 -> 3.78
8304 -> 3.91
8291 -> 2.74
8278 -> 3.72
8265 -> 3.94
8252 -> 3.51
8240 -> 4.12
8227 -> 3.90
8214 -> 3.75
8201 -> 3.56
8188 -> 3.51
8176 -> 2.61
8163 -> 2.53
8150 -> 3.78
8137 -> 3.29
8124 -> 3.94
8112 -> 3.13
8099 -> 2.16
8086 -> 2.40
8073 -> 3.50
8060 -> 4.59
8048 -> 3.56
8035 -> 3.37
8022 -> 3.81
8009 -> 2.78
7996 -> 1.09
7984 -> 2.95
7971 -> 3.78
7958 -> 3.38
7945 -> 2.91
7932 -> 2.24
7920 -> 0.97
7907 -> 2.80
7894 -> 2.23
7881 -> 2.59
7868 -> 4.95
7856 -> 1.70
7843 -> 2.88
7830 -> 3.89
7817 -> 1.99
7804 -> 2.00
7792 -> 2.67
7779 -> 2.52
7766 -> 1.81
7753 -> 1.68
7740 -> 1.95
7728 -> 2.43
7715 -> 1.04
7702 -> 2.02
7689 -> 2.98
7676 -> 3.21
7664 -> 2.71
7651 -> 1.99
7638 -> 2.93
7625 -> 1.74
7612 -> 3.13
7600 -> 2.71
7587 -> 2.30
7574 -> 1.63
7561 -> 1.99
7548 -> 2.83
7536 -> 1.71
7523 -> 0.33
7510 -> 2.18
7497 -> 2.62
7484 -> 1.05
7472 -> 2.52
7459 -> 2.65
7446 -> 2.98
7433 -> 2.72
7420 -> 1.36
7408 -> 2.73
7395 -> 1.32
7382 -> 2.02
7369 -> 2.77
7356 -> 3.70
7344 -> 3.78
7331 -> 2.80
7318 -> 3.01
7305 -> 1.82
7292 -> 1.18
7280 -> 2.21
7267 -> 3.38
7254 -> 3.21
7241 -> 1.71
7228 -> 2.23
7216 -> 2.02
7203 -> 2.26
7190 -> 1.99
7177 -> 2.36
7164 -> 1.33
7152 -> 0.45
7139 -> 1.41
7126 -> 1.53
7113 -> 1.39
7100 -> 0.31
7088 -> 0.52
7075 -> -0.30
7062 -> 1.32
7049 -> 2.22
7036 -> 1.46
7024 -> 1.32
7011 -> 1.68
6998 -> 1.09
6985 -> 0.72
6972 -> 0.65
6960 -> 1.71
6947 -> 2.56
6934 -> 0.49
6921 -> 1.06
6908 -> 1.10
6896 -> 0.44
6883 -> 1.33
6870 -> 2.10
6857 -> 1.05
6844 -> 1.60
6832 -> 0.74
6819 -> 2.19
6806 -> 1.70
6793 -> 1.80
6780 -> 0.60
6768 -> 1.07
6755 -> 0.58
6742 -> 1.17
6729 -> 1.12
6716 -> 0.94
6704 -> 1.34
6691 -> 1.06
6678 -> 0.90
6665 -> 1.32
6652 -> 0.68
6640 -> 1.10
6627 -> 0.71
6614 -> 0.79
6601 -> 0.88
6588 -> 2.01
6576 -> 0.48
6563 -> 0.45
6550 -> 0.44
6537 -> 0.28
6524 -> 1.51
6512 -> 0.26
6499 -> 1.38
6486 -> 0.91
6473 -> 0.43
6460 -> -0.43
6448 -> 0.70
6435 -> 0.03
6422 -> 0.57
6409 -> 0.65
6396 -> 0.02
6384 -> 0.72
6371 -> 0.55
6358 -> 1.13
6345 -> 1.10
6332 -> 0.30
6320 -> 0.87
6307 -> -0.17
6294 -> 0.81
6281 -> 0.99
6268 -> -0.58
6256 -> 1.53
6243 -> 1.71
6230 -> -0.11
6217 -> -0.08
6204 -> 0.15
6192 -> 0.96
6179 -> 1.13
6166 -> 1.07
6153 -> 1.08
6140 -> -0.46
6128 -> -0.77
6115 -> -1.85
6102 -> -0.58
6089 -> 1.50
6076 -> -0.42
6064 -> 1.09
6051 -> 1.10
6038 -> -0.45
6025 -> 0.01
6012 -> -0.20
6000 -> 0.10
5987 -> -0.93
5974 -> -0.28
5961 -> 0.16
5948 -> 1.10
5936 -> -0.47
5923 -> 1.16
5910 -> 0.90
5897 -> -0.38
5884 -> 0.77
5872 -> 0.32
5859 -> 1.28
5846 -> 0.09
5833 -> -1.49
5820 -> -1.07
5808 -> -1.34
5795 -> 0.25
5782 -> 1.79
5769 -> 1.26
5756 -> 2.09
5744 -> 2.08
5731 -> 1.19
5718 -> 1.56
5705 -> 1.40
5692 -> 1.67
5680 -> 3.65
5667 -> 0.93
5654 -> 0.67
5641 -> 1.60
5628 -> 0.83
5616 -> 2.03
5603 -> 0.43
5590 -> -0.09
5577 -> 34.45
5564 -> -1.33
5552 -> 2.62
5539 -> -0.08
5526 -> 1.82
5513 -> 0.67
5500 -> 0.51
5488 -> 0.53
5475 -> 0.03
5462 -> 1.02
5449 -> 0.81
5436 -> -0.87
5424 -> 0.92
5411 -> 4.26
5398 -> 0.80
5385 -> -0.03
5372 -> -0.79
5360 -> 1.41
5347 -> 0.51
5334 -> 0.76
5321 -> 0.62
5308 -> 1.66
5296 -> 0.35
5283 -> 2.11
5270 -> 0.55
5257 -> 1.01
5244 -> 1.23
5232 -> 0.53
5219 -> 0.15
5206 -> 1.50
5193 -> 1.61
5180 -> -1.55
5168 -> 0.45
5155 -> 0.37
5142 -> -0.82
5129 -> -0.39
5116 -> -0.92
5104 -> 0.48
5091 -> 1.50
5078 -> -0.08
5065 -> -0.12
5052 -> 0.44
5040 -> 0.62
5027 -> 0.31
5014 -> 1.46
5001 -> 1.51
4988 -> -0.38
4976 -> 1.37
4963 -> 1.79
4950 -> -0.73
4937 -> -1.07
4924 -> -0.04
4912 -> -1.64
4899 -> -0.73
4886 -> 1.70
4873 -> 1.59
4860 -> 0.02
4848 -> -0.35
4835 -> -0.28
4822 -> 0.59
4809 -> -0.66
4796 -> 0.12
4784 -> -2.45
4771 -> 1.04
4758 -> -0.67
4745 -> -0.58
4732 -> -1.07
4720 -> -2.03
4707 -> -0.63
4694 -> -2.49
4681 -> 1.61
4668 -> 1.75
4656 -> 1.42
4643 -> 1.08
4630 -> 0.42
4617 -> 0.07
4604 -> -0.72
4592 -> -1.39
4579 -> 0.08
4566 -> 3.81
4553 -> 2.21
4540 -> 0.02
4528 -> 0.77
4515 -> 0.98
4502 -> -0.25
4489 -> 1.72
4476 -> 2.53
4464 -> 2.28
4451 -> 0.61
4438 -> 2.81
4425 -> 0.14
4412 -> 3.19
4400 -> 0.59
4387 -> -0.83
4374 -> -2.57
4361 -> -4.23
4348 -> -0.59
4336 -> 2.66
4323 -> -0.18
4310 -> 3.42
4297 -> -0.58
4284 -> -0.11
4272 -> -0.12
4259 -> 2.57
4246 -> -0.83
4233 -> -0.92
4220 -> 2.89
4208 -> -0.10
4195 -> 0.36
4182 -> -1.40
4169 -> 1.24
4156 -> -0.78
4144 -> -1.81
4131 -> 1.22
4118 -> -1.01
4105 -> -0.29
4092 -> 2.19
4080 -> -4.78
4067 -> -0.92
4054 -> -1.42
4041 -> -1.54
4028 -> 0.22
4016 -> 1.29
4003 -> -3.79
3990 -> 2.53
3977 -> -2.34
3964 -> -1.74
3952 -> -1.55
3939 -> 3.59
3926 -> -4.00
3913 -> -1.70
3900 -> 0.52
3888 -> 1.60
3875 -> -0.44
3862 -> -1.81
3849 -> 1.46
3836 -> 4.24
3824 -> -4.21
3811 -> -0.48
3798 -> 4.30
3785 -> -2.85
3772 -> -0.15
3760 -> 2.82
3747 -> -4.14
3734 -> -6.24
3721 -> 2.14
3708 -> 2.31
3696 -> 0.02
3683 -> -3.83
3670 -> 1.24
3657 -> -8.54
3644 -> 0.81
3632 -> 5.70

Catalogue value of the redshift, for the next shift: 0.80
